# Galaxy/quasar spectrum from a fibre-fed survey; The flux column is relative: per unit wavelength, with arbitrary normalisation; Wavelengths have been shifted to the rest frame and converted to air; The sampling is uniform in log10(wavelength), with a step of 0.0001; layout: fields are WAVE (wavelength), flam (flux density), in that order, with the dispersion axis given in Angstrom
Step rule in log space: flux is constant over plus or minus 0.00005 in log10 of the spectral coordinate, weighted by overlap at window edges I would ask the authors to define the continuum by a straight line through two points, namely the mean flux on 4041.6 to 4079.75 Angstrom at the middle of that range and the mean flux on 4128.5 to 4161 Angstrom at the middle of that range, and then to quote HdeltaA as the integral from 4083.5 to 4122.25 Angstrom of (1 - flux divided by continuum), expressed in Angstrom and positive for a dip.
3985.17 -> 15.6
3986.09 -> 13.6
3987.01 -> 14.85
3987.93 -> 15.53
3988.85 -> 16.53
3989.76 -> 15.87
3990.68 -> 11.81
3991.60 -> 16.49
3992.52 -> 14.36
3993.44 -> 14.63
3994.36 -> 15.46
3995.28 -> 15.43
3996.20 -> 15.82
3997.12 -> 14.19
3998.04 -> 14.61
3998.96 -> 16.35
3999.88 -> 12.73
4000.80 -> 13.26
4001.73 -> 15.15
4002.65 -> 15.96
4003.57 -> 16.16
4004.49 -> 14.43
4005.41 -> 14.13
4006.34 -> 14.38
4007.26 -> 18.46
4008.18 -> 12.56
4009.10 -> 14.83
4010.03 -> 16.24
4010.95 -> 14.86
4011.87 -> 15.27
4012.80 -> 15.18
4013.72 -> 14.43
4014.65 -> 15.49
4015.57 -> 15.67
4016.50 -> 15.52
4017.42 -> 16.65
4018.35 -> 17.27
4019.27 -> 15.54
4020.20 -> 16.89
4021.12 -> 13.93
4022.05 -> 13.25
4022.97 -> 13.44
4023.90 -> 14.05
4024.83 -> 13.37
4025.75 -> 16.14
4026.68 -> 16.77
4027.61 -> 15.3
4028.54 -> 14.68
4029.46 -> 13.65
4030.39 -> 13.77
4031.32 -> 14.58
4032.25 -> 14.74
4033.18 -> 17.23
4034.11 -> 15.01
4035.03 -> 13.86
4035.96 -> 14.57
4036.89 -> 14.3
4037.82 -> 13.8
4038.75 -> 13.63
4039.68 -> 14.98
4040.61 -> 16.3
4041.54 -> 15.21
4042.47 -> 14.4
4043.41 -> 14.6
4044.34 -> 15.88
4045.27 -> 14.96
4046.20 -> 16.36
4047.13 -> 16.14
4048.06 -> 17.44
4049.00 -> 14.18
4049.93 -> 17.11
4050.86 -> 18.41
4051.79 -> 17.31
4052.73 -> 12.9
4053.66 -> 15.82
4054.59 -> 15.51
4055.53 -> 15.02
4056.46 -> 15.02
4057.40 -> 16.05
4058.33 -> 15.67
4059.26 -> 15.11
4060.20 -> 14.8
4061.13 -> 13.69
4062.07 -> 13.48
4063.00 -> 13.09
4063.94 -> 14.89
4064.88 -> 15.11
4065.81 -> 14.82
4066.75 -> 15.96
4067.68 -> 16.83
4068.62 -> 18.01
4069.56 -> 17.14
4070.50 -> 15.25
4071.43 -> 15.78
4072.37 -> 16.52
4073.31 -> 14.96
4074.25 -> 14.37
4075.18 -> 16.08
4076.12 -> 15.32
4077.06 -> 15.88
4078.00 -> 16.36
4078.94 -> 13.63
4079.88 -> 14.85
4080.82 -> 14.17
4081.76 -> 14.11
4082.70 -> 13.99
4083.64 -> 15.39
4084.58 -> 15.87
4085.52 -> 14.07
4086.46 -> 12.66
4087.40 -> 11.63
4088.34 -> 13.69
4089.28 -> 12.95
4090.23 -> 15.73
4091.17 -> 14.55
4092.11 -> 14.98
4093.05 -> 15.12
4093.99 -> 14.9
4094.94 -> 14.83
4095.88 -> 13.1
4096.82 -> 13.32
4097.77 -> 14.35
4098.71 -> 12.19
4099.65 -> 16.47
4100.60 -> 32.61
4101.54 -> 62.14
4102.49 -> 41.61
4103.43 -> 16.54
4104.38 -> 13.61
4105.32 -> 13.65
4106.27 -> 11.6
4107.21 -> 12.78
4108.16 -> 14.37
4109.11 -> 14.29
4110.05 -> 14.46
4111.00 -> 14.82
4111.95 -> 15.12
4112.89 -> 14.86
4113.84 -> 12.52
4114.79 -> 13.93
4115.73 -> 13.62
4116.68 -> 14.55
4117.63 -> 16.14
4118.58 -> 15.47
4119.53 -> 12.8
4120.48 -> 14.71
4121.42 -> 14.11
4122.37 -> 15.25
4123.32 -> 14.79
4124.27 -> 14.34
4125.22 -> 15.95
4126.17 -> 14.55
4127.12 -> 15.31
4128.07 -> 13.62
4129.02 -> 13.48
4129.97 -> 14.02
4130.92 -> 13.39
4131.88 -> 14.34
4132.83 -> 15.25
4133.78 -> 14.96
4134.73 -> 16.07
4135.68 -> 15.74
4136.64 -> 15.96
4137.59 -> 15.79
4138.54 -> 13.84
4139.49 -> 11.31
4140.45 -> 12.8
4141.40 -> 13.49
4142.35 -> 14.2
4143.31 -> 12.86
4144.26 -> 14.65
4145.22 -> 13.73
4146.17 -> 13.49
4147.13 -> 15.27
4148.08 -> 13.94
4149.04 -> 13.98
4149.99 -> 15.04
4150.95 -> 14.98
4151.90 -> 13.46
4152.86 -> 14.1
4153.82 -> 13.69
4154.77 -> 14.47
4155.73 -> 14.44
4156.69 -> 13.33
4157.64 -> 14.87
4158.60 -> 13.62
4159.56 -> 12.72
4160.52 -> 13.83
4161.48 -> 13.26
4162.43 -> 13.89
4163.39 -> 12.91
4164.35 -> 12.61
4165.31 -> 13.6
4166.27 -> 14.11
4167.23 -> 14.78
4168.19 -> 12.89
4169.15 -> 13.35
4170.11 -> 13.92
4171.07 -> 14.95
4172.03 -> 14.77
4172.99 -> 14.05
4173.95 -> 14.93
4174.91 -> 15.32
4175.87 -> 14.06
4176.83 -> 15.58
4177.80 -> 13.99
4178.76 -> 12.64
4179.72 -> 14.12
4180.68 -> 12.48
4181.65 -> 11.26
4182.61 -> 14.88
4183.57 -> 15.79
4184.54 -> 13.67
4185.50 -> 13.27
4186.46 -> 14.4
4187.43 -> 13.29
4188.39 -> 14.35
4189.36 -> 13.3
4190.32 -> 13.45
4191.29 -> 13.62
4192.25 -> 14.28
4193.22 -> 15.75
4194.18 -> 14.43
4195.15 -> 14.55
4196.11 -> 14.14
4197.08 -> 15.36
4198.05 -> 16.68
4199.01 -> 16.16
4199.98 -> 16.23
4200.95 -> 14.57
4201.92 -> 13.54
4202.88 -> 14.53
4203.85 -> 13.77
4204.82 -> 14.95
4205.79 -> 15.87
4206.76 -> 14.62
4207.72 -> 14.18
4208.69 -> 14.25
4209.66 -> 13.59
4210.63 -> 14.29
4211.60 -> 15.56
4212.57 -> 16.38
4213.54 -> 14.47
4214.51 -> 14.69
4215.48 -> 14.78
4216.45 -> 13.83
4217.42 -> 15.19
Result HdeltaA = -4.4 Angstrom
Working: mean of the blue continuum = 15.5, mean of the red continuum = 14.1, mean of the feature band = 16.5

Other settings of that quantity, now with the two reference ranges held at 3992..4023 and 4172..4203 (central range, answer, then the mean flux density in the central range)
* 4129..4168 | 1.2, 14.1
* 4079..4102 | -3.4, 16.9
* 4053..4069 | -0.3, 15.2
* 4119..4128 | 0.0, 14.6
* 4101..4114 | -4.4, 19.7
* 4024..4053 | -0.5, 15.2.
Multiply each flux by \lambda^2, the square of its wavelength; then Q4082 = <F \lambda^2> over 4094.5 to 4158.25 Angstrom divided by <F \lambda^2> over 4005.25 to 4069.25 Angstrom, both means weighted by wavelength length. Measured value 1.07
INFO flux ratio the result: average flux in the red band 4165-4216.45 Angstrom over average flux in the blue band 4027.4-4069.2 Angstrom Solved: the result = 0.95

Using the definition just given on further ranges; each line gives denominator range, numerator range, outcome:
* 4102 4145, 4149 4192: 0.93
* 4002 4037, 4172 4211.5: 0.95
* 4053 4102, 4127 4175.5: 0.88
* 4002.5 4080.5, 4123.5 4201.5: 0.93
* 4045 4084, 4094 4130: 1.09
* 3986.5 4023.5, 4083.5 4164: 1.01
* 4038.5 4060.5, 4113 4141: 0.93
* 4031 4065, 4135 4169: 0.92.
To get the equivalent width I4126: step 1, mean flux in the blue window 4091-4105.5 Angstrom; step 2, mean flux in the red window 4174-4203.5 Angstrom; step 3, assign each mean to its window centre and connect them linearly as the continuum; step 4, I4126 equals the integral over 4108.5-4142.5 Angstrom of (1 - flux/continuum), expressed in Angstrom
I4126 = 7.6 Angstrom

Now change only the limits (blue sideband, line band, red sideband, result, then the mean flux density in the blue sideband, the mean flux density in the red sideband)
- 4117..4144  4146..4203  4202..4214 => 1.7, 14.4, 14.7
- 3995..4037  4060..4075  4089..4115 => 1.1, 15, 17.6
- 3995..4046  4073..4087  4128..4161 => -0.2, 15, 14.1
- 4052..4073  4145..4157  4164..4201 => 0.3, 15.3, 14.2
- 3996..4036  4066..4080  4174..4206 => -0.9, 15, 14.4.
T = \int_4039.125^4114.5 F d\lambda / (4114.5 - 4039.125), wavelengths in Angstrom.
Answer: 16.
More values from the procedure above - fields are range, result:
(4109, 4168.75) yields 14.2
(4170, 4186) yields 14.1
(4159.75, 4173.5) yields 13.8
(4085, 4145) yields 15.7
